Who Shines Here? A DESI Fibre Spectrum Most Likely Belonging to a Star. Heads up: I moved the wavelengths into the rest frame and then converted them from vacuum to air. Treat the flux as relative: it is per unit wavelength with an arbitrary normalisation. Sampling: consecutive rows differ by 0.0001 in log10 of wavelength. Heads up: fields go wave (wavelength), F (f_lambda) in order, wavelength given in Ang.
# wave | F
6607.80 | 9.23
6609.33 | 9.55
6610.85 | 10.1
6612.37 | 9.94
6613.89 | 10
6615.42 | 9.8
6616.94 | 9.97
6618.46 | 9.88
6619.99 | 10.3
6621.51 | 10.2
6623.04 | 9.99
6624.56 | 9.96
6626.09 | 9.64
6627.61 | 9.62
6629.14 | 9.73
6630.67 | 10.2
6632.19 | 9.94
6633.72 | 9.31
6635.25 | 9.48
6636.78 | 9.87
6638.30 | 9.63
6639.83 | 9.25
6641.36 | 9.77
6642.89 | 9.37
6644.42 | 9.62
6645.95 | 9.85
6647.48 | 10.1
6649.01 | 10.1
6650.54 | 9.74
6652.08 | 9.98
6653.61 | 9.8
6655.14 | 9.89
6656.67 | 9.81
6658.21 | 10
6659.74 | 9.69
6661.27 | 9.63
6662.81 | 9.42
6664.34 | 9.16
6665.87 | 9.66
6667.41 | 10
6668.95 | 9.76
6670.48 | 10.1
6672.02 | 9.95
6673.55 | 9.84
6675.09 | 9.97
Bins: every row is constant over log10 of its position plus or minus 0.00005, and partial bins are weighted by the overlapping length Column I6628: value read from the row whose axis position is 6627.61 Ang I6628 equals 9.62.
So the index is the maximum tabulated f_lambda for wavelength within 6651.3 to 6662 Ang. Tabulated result 10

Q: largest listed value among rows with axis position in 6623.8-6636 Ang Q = 10.2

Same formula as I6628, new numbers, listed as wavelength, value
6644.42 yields 9.62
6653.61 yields 9.8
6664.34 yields 9.16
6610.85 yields 10.1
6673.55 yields 9.84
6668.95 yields 9.76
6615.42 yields 9.8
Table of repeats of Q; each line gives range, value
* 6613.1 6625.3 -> 10.3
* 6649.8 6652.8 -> 9.98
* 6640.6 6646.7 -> 9.85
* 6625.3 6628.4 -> 9.64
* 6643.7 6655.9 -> 10.1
